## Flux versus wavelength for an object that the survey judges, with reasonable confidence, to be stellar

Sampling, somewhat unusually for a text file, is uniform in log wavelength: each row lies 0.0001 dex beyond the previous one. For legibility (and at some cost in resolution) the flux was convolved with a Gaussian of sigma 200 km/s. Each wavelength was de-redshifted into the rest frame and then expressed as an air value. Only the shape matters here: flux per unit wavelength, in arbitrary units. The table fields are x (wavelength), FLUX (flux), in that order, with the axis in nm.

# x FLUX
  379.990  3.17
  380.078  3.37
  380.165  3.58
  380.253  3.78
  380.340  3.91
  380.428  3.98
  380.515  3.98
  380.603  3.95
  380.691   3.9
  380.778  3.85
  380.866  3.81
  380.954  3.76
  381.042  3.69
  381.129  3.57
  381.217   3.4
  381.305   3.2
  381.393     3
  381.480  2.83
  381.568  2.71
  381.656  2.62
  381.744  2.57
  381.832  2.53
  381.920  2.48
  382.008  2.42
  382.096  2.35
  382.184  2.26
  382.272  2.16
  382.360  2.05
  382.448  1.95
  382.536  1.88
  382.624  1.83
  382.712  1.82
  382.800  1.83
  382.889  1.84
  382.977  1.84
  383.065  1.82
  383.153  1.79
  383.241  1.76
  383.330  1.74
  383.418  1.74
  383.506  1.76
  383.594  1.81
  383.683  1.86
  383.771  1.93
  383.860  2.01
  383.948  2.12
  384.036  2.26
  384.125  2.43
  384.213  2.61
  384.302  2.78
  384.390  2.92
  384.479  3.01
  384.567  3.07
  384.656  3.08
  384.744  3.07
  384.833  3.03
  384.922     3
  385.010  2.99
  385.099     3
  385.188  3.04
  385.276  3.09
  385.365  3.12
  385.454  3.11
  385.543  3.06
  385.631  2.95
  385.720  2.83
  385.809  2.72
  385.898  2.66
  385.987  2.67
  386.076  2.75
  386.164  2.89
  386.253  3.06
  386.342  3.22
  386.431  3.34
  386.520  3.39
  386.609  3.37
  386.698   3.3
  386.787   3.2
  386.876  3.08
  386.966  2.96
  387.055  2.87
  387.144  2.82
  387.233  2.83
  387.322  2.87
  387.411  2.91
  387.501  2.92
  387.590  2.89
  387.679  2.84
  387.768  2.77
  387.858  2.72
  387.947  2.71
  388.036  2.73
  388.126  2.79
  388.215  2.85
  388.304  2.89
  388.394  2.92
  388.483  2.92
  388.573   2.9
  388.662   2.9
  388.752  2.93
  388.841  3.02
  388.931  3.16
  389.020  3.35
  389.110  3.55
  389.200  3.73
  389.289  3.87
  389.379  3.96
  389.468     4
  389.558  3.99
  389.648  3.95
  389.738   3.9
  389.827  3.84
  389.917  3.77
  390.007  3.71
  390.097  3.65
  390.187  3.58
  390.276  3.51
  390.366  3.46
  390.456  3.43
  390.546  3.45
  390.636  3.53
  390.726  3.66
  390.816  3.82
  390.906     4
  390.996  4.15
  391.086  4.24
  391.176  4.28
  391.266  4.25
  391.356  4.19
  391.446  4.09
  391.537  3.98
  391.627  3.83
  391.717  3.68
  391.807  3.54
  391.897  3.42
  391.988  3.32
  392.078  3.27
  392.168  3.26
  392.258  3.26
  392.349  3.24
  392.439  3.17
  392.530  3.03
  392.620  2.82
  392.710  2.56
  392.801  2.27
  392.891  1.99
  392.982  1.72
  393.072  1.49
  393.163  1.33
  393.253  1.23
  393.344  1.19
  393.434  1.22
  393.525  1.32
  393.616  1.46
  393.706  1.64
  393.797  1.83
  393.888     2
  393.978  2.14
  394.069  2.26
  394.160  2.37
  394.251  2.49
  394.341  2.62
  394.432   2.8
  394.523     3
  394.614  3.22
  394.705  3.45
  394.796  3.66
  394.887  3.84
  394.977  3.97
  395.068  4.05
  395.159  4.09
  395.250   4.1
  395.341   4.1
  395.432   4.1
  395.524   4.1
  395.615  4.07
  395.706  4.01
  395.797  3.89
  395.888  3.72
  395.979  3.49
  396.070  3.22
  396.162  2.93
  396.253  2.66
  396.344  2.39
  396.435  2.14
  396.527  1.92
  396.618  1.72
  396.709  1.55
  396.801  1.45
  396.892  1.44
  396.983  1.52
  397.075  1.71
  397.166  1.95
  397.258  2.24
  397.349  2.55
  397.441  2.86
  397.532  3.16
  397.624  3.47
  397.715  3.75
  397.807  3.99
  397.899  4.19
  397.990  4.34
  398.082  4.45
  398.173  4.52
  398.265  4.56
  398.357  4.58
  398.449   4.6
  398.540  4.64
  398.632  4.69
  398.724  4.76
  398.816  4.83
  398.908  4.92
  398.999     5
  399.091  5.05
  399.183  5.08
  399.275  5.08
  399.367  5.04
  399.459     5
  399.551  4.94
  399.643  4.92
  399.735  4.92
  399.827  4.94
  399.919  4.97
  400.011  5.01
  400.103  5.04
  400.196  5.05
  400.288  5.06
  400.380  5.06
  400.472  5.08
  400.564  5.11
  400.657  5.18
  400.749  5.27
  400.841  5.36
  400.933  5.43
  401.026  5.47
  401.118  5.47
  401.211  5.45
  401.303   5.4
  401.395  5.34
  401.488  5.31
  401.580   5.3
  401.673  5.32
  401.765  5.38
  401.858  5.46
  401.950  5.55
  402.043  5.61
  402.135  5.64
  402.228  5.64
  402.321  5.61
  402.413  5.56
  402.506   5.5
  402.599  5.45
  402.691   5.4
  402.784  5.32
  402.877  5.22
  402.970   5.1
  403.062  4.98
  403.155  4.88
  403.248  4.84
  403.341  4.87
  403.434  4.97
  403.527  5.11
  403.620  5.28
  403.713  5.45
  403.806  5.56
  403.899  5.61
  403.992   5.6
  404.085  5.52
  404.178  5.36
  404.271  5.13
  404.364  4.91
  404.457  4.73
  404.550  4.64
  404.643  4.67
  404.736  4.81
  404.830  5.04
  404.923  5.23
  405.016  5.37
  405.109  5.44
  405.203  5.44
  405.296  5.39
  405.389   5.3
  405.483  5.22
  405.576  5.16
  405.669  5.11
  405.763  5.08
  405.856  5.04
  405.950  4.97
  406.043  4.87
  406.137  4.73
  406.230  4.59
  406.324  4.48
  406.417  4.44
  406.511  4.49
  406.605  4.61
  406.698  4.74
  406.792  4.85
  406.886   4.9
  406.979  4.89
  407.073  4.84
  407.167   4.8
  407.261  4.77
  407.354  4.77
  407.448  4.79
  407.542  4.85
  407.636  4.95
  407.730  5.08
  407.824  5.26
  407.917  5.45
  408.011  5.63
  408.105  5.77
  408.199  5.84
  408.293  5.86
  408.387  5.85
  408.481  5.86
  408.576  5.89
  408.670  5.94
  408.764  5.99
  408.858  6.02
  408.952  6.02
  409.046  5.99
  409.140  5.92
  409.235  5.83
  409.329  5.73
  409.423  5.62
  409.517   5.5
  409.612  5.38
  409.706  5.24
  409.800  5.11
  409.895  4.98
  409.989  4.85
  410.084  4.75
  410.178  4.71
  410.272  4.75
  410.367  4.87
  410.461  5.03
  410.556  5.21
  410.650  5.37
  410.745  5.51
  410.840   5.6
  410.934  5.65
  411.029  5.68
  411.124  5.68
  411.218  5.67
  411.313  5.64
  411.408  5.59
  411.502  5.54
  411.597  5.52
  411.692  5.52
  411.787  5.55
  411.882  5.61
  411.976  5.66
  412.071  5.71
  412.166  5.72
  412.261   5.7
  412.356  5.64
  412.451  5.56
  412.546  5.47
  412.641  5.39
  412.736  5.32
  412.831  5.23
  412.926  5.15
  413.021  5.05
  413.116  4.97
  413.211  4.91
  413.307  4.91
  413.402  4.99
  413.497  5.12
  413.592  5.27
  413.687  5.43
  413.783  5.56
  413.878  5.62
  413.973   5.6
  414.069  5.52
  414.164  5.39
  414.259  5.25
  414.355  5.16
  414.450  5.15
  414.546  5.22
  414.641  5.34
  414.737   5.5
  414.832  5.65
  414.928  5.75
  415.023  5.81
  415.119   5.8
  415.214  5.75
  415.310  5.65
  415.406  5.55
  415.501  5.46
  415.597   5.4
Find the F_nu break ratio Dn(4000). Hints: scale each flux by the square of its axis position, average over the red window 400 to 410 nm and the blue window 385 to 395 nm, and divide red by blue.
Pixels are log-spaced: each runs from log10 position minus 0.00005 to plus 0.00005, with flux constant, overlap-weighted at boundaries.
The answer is 1.85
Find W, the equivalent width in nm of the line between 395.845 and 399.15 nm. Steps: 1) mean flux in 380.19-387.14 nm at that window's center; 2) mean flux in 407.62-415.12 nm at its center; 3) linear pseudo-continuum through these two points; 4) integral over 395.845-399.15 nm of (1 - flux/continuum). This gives 0.613 nm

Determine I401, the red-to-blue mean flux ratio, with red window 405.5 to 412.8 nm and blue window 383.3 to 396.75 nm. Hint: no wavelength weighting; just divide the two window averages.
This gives 1.76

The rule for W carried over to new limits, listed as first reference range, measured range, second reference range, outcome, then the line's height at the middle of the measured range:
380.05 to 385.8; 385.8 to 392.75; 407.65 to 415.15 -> 0.03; 3.34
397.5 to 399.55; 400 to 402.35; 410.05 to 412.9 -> -0.30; 4.73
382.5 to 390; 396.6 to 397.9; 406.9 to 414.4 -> 0.50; 3.99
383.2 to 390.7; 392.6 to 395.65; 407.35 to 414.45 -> 0.89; 3.72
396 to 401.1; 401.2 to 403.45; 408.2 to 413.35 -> -0.43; 4.47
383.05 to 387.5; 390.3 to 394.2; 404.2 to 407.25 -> 0.62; 3.48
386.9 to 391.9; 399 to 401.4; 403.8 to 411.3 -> -0.34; 4.5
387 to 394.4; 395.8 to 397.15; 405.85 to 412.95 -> 0.51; 3.74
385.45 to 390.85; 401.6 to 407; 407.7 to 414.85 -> -0.43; 4.77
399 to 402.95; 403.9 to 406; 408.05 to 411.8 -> 0.09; 5.38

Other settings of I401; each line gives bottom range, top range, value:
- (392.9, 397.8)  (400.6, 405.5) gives 1.99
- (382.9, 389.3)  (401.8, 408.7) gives 1.86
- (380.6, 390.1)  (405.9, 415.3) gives 1.86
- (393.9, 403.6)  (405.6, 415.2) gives 1.26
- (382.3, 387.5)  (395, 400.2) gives 1.46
